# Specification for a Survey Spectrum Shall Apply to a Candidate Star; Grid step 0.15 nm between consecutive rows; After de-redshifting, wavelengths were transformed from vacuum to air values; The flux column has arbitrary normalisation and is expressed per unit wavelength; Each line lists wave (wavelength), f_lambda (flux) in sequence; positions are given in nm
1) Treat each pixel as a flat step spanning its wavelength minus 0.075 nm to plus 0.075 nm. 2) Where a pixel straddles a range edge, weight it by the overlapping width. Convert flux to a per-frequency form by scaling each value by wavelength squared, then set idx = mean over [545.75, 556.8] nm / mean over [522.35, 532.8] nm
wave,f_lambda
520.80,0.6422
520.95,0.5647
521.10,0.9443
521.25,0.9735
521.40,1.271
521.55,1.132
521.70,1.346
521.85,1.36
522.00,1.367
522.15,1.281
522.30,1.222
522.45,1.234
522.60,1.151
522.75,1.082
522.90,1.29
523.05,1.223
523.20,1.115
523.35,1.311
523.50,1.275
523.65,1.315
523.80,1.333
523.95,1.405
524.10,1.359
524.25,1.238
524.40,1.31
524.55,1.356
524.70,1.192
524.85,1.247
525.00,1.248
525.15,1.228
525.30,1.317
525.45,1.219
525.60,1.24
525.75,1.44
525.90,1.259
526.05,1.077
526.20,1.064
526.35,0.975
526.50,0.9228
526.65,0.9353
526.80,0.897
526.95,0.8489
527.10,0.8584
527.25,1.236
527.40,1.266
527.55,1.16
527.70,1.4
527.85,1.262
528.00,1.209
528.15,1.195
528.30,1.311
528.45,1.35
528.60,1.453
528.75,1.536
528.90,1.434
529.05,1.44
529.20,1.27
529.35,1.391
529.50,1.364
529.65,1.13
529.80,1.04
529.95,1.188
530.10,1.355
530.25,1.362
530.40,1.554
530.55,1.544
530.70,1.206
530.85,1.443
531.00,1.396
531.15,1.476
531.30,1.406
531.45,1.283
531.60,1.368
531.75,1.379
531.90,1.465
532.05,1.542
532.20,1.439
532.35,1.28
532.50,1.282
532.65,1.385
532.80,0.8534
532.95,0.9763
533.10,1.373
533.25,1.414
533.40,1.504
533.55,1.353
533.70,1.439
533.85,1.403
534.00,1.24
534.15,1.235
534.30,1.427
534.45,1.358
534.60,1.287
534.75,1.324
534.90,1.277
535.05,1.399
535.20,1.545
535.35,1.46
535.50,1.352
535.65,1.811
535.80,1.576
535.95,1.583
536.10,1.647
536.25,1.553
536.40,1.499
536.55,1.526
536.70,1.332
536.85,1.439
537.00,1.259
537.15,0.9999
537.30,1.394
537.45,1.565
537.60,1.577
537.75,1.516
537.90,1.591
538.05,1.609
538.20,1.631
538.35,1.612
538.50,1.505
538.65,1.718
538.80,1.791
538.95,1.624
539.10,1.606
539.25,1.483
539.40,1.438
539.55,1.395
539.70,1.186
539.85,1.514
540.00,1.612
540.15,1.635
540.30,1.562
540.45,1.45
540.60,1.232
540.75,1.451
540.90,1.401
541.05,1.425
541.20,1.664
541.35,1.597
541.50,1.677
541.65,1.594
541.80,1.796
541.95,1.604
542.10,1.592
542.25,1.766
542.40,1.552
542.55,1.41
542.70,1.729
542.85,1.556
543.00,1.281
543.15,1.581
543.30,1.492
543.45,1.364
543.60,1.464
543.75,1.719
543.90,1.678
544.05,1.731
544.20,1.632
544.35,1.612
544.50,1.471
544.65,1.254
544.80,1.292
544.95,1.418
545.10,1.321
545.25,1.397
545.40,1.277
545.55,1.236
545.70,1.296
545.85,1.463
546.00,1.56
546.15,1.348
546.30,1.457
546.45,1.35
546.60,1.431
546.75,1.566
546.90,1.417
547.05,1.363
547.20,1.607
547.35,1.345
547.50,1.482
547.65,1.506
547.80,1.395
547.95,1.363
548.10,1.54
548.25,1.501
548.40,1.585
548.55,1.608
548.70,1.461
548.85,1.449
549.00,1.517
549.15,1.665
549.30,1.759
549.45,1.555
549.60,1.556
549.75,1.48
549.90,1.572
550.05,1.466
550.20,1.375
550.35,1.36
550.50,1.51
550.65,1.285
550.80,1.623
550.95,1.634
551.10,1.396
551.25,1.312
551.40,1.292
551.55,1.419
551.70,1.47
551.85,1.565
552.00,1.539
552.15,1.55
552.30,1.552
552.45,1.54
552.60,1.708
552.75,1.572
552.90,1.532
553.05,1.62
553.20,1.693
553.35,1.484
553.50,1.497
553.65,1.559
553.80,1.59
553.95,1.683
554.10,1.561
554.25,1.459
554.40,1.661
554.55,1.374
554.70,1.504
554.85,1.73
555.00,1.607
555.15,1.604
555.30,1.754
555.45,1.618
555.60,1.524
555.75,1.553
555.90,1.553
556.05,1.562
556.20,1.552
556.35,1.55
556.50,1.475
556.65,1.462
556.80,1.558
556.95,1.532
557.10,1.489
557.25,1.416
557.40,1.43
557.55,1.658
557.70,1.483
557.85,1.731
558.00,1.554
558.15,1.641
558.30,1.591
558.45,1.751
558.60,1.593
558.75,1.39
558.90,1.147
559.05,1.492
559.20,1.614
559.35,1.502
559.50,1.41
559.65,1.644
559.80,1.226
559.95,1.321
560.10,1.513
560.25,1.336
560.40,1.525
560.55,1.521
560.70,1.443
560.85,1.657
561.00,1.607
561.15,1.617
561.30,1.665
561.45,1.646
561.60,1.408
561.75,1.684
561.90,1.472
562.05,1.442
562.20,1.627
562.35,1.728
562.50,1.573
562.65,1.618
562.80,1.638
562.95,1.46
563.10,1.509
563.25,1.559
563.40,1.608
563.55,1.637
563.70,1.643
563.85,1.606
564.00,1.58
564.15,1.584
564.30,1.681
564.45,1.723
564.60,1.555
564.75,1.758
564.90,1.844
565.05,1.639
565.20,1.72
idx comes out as 1.31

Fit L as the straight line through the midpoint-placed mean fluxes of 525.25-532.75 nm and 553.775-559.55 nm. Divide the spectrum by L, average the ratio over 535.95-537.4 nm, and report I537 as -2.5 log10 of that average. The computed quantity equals -0.05 mag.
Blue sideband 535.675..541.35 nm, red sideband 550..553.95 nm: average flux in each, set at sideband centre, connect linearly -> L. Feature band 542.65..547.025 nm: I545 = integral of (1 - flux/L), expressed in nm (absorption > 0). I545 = 0.14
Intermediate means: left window 1.51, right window 1.51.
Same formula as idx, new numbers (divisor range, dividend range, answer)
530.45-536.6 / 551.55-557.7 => 1.20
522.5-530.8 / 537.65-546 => 1.29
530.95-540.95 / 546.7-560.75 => 1.13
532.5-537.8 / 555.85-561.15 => 1.18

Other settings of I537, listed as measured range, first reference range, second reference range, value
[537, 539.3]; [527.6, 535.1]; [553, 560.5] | -0.11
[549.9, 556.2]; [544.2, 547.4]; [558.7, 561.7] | -0.06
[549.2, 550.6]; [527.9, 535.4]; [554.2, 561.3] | -0.03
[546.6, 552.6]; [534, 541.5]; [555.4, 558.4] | 0.02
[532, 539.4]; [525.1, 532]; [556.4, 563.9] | -0.09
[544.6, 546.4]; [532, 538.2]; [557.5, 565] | 0.08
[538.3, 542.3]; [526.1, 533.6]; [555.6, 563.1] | -0.14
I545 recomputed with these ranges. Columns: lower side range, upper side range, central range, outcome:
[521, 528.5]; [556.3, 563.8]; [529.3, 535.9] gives -0.44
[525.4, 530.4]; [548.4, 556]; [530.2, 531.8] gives -0.18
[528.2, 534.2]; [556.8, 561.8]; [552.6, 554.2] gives -0.11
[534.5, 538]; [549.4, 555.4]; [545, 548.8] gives 0.18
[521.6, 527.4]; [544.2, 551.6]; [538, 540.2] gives -0.32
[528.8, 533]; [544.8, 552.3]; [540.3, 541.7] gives -0.09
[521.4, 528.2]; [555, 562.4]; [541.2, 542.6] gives -0.26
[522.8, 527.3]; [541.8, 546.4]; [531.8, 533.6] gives -0.02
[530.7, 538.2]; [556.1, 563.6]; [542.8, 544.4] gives -0.11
